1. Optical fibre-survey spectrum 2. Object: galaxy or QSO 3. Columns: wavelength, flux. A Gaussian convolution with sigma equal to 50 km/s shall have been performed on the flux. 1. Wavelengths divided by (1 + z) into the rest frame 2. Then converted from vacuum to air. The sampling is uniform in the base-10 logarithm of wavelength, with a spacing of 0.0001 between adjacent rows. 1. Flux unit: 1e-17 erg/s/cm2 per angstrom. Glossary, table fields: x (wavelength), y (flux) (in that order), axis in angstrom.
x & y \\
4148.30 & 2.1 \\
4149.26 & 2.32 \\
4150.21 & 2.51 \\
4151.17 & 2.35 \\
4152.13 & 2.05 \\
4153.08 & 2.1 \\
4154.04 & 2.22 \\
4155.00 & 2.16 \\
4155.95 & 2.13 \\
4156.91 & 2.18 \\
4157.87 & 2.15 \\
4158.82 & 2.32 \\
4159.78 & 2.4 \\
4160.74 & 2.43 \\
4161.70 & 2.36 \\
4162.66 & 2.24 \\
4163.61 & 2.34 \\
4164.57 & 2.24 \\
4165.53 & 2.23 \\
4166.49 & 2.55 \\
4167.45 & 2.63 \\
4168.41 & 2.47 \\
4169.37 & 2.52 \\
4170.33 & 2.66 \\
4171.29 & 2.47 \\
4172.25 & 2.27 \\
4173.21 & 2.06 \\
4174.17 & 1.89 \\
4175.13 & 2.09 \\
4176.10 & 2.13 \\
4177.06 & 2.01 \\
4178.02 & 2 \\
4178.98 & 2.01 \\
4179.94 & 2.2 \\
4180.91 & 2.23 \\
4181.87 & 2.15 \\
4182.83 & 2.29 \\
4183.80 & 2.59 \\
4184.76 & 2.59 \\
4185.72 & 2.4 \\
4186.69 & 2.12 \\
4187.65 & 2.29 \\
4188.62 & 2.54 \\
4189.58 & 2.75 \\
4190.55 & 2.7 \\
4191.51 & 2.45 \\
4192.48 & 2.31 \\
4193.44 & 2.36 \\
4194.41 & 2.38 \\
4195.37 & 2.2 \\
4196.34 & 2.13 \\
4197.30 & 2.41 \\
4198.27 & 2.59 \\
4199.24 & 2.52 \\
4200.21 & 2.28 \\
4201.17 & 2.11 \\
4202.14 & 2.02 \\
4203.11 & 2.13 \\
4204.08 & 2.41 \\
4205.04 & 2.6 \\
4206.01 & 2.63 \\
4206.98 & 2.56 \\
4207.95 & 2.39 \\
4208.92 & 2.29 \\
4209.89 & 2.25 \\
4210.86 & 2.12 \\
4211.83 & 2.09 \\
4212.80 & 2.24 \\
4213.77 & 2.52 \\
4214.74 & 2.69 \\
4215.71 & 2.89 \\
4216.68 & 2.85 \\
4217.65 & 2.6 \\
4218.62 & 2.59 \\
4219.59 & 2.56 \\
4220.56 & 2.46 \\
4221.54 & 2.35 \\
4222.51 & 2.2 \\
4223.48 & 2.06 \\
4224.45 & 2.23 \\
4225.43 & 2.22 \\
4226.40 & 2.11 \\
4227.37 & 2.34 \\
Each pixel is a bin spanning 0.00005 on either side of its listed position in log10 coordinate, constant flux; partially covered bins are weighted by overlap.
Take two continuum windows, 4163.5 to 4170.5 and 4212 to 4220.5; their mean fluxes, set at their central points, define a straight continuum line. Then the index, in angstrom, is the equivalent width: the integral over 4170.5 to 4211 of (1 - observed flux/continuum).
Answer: 3.3 angstrom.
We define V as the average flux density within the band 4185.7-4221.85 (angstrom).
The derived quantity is 2.42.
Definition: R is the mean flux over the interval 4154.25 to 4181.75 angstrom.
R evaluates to 2.26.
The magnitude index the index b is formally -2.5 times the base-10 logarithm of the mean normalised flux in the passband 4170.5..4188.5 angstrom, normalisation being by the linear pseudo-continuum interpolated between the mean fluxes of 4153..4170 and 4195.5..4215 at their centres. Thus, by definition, 0.051 mag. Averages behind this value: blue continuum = 2.32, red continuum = 2.34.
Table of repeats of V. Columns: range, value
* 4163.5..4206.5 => 2.33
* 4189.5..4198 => 2.4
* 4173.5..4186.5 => 2.19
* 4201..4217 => 2.4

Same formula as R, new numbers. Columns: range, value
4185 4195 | 2.43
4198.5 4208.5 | 2.37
